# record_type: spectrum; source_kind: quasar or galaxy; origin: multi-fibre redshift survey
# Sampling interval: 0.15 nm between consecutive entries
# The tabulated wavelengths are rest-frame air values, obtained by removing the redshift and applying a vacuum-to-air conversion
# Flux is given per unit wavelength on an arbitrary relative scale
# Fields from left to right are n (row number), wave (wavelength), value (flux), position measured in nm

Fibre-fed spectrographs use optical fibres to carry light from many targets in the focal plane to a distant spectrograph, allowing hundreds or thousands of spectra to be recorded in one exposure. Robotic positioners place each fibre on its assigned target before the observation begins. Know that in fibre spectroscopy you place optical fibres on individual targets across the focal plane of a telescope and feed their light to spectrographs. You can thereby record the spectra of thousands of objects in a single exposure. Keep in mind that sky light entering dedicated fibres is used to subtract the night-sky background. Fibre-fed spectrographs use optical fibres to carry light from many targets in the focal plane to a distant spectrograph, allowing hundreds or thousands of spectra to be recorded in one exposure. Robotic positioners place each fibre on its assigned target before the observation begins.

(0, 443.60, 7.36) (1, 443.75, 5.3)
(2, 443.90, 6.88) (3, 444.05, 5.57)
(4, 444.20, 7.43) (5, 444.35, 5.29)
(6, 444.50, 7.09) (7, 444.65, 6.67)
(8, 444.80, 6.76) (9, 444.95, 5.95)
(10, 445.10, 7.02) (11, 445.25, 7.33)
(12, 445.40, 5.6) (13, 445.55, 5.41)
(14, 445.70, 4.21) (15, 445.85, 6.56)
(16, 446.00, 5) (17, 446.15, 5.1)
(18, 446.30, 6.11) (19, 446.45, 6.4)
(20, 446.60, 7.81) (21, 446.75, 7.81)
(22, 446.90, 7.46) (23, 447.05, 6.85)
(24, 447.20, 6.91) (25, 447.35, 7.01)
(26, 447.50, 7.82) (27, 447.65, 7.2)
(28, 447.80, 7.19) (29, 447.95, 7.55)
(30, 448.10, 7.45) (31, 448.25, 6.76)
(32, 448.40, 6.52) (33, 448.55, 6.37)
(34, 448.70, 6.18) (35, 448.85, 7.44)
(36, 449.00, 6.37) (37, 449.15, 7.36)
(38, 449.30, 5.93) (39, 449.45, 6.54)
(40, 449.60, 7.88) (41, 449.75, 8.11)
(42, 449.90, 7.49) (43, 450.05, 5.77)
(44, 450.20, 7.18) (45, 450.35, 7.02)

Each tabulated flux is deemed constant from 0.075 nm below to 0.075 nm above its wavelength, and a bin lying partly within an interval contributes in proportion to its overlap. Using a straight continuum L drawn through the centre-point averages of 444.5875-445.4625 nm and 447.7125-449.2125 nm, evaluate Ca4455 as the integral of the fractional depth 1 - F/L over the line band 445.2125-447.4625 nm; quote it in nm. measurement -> 0.110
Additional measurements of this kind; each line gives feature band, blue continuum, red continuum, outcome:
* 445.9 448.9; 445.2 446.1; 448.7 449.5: -0.331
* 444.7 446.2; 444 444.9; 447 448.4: 0.170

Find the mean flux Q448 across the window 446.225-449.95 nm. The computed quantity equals 7.06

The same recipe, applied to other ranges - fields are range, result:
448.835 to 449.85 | 7.08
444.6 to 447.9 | 6.56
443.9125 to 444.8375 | 6.48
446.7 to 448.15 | 7.31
